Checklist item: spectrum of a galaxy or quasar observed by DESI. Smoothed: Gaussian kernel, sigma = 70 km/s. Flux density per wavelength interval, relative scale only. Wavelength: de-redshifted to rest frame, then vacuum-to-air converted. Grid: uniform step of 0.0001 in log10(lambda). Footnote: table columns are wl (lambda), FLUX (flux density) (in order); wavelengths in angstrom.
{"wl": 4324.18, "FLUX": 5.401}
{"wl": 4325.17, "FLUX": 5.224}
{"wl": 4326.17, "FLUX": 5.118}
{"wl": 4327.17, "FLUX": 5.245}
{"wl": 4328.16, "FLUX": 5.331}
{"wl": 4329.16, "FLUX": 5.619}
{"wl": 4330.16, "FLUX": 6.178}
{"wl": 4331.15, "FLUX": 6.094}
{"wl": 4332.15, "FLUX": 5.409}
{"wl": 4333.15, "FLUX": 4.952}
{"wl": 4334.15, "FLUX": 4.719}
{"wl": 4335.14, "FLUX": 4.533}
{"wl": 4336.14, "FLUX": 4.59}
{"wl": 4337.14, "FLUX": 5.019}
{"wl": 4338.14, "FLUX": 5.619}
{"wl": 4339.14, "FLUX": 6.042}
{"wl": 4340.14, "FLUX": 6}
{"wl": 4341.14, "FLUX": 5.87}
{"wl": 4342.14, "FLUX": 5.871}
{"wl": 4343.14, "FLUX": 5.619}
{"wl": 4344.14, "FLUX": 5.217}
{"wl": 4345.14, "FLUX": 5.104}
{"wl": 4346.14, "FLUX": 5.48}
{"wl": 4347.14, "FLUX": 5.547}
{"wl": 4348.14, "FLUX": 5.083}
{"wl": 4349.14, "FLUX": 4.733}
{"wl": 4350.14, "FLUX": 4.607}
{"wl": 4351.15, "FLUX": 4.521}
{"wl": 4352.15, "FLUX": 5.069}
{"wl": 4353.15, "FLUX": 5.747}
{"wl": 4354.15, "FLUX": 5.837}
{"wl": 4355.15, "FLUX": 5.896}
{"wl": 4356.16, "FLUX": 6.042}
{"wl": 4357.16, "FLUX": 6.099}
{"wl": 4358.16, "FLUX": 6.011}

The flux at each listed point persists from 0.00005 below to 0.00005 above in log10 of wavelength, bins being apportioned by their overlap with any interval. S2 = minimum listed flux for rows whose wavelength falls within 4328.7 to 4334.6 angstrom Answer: 4.719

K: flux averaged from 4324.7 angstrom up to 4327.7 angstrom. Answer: 5.19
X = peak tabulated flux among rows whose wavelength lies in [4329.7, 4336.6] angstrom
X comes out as 6.178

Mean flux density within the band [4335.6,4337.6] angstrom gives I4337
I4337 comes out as 4.79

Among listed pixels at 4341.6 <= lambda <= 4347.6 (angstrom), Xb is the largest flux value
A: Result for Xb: 5.871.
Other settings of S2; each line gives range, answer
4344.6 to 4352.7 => 4.521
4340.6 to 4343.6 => 5.619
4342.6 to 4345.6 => 5.104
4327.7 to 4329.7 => 5.331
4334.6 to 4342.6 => 4.533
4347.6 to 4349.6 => 4.733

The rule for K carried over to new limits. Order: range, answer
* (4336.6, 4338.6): 5.29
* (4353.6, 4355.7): 5.86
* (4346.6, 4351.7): 4.9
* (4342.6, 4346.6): 5.36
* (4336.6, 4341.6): 5.69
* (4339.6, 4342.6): 5.91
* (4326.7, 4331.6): 5.7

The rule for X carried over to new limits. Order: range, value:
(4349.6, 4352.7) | 5.069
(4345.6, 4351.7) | 5.547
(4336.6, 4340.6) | 6.042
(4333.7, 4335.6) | 4.719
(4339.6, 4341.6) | 6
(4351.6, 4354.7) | 5.837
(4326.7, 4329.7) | 5.619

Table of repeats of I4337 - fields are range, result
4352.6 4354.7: 5.8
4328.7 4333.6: 5.66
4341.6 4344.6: 5.58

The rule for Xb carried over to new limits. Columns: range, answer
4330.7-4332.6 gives 6.094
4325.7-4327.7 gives 5.245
